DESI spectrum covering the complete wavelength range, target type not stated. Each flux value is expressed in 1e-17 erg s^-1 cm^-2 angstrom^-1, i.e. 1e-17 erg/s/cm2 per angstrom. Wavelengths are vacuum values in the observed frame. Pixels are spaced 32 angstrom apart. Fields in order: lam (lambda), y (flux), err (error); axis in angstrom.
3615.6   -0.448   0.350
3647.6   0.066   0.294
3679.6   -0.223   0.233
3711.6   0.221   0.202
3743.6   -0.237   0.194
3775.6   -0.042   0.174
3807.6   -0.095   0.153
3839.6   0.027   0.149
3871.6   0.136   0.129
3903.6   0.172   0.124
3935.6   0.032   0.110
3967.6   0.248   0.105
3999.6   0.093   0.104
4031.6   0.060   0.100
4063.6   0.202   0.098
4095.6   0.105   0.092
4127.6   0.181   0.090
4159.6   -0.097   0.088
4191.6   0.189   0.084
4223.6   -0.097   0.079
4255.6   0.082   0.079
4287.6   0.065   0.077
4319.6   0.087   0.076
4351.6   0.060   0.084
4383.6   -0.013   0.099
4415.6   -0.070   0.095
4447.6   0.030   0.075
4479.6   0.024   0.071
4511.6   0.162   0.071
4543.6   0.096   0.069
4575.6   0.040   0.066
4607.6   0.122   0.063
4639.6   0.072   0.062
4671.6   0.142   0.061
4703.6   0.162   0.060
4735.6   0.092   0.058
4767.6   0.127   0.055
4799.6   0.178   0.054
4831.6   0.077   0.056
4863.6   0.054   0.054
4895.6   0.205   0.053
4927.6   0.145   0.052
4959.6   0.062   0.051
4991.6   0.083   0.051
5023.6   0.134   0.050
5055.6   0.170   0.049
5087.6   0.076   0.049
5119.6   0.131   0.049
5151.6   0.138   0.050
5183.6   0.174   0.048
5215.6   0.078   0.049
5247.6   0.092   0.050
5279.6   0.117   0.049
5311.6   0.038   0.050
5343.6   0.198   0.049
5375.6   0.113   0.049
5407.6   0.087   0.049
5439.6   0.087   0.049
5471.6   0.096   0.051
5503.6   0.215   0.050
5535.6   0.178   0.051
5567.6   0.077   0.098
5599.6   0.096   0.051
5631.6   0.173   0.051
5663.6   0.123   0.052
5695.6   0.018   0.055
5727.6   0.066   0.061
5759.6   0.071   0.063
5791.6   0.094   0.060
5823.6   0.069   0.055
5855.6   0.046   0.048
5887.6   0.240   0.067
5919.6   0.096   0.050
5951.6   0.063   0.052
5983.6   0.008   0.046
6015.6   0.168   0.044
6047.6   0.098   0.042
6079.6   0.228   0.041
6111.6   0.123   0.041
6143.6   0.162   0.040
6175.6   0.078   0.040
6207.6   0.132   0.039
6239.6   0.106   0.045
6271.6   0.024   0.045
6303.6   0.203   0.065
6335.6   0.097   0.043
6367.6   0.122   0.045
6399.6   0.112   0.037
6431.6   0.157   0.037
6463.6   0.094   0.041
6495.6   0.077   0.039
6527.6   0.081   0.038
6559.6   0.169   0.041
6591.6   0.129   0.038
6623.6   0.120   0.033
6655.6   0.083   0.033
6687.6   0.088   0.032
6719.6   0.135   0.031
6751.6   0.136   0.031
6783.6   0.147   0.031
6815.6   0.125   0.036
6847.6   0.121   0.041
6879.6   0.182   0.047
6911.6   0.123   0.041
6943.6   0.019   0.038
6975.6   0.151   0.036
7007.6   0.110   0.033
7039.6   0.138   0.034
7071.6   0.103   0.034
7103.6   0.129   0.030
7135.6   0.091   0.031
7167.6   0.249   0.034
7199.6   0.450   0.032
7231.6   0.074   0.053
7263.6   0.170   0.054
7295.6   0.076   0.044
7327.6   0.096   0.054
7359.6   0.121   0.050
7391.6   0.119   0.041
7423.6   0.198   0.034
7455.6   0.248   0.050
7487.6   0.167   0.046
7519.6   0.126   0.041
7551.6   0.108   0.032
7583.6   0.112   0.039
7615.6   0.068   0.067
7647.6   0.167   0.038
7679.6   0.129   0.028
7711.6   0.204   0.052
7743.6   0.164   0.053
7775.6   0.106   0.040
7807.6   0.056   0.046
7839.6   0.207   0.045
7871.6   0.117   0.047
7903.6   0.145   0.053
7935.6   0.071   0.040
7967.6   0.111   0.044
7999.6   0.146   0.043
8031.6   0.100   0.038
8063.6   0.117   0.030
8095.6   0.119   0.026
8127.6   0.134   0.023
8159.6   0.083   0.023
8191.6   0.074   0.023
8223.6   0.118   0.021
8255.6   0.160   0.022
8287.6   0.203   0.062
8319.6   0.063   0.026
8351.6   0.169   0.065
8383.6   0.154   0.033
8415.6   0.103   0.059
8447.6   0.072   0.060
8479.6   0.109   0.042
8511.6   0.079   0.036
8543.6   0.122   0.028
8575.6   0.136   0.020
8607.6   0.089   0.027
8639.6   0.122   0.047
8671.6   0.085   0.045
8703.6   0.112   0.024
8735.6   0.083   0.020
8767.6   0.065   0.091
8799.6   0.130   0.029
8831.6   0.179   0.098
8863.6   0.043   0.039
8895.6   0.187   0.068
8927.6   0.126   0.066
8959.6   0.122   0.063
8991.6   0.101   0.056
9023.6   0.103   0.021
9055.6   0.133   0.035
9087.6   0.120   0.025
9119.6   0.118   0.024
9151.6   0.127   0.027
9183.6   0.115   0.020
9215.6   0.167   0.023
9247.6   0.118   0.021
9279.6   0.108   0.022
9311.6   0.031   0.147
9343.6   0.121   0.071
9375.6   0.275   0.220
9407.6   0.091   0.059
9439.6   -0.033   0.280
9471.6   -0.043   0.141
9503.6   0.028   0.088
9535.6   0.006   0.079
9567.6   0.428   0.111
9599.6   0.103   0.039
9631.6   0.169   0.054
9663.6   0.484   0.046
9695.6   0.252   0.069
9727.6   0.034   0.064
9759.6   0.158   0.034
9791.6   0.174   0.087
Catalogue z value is 0.927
